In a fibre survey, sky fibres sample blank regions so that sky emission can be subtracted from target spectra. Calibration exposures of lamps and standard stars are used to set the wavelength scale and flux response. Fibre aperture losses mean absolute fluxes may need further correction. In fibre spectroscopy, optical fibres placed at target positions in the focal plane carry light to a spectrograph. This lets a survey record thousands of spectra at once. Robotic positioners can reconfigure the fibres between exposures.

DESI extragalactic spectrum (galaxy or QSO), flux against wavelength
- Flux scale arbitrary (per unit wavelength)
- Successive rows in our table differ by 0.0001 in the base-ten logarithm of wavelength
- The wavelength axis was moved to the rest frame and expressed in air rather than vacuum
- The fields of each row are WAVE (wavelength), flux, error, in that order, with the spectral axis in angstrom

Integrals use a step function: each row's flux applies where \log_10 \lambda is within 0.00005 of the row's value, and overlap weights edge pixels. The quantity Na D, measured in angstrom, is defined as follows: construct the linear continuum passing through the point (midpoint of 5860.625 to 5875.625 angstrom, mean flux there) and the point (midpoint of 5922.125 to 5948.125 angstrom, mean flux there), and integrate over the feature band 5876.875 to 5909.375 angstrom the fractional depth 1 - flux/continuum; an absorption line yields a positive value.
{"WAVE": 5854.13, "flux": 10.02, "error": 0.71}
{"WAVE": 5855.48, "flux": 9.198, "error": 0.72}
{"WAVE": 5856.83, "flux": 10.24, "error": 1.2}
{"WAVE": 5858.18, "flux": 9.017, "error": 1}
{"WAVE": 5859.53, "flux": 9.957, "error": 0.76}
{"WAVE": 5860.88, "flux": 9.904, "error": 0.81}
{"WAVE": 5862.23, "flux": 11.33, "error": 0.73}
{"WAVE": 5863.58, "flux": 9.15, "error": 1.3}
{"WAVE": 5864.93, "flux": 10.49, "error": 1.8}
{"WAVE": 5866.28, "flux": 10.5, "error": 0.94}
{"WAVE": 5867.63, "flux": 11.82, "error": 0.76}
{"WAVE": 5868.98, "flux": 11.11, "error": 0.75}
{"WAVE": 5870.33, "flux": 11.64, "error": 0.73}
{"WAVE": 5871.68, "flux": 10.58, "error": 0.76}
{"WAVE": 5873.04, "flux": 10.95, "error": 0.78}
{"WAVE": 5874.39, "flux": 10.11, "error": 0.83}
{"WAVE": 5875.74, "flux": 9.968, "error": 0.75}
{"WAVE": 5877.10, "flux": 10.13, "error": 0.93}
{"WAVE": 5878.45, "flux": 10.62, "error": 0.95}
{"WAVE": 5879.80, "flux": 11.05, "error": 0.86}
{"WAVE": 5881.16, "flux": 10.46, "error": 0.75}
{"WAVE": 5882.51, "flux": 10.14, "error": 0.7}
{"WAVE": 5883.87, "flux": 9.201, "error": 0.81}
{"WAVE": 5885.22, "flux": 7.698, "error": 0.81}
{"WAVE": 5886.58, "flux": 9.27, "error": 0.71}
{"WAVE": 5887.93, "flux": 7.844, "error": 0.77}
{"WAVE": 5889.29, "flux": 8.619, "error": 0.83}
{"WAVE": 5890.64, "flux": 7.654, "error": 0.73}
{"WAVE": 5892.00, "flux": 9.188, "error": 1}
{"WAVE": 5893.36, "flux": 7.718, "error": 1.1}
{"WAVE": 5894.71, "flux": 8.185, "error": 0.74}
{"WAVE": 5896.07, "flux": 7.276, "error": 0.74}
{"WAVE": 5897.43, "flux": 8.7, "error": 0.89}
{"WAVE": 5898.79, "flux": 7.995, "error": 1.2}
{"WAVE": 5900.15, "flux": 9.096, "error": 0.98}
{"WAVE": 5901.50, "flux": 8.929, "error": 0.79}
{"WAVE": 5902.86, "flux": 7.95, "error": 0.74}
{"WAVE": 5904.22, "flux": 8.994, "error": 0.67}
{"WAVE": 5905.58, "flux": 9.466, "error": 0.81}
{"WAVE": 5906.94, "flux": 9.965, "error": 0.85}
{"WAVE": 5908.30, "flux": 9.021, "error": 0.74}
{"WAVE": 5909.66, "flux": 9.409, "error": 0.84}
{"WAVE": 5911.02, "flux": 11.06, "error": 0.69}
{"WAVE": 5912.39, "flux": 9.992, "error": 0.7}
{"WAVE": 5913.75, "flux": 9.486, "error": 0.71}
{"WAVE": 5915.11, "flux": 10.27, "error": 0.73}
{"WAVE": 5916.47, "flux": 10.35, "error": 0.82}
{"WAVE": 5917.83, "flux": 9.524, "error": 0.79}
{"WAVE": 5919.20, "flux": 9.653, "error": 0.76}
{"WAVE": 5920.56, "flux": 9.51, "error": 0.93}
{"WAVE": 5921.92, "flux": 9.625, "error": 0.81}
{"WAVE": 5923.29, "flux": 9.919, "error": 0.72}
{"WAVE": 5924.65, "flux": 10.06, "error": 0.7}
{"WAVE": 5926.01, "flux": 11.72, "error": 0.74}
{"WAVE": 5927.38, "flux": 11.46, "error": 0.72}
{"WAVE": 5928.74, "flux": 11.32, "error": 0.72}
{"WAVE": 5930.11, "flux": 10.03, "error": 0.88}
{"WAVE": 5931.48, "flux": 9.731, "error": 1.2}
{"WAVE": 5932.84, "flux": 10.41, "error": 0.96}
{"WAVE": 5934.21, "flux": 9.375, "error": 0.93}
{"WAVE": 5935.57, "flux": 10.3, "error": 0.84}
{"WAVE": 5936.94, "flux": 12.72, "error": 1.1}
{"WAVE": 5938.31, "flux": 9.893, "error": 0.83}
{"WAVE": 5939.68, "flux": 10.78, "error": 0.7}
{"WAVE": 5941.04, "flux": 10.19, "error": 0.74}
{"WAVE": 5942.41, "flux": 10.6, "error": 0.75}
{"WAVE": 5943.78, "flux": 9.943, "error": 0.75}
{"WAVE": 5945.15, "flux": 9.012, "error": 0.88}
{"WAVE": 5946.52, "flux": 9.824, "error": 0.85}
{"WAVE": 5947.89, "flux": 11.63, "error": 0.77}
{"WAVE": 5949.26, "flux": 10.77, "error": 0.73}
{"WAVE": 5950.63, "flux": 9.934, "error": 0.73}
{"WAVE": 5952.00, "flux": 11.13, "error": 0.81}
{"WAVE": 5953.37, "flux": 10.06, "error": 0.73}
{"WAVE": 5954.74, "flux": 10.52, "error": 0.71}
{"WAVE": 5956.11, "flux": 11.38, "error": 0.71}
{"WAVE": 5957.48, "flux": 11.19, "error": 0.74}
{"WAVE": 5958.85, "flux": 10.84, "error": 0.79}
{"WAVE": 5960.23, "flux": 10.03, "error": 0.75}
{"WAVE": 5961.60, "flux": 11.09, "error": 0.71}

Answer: 5.0 angstrom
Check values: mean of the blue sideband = 10.7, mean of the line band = 8.96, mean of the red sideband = 10.4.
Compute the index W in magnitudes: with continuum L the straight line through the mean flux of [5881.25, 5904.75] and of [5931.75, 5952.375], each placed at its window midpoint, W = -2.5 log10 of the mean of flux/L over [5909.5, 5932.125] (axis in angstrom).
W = -0.07 mag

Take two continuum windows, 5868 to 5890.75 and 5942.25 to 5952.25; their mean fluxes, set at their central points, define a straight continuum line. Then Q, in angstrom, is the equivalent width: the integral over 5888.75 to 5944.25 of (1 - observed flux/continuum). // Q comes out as 2.6 angstrom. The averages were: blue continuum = 9.91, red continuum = 10.3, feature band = 9.66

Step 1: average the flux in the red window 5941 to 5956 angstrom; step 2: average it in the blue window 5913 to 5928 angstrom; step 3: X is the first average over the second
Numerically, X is 1.0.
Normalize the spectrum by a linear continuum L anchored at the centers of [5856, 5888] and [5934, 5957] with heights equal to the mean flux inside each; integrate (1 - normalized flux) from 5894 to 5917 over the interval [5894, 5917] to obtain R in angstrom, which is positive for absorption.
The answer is 2.6 angstrom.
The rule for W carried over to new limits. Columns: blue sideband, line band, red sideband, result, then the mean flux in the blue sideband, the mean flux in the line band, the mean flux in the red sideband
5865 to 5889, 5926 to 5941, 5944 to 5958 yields -0.02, 10.2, 10.6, 10.5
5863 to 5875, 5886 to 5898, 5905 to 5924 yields 0.24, 10.7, 8.26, 9.8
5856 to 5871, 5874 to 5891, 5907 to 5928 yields 0.09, 10.5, 9.47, 10.1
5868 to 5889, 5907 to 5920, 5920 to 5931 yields 0.05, 10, 9.86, 10.4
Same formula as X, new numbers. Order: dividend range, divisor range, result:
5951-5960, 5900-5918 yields 1.13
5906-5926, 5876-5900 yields 1.11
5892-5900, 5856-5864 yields 0.82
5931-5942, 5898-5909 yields 1.17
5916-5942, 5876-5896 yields 1.14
